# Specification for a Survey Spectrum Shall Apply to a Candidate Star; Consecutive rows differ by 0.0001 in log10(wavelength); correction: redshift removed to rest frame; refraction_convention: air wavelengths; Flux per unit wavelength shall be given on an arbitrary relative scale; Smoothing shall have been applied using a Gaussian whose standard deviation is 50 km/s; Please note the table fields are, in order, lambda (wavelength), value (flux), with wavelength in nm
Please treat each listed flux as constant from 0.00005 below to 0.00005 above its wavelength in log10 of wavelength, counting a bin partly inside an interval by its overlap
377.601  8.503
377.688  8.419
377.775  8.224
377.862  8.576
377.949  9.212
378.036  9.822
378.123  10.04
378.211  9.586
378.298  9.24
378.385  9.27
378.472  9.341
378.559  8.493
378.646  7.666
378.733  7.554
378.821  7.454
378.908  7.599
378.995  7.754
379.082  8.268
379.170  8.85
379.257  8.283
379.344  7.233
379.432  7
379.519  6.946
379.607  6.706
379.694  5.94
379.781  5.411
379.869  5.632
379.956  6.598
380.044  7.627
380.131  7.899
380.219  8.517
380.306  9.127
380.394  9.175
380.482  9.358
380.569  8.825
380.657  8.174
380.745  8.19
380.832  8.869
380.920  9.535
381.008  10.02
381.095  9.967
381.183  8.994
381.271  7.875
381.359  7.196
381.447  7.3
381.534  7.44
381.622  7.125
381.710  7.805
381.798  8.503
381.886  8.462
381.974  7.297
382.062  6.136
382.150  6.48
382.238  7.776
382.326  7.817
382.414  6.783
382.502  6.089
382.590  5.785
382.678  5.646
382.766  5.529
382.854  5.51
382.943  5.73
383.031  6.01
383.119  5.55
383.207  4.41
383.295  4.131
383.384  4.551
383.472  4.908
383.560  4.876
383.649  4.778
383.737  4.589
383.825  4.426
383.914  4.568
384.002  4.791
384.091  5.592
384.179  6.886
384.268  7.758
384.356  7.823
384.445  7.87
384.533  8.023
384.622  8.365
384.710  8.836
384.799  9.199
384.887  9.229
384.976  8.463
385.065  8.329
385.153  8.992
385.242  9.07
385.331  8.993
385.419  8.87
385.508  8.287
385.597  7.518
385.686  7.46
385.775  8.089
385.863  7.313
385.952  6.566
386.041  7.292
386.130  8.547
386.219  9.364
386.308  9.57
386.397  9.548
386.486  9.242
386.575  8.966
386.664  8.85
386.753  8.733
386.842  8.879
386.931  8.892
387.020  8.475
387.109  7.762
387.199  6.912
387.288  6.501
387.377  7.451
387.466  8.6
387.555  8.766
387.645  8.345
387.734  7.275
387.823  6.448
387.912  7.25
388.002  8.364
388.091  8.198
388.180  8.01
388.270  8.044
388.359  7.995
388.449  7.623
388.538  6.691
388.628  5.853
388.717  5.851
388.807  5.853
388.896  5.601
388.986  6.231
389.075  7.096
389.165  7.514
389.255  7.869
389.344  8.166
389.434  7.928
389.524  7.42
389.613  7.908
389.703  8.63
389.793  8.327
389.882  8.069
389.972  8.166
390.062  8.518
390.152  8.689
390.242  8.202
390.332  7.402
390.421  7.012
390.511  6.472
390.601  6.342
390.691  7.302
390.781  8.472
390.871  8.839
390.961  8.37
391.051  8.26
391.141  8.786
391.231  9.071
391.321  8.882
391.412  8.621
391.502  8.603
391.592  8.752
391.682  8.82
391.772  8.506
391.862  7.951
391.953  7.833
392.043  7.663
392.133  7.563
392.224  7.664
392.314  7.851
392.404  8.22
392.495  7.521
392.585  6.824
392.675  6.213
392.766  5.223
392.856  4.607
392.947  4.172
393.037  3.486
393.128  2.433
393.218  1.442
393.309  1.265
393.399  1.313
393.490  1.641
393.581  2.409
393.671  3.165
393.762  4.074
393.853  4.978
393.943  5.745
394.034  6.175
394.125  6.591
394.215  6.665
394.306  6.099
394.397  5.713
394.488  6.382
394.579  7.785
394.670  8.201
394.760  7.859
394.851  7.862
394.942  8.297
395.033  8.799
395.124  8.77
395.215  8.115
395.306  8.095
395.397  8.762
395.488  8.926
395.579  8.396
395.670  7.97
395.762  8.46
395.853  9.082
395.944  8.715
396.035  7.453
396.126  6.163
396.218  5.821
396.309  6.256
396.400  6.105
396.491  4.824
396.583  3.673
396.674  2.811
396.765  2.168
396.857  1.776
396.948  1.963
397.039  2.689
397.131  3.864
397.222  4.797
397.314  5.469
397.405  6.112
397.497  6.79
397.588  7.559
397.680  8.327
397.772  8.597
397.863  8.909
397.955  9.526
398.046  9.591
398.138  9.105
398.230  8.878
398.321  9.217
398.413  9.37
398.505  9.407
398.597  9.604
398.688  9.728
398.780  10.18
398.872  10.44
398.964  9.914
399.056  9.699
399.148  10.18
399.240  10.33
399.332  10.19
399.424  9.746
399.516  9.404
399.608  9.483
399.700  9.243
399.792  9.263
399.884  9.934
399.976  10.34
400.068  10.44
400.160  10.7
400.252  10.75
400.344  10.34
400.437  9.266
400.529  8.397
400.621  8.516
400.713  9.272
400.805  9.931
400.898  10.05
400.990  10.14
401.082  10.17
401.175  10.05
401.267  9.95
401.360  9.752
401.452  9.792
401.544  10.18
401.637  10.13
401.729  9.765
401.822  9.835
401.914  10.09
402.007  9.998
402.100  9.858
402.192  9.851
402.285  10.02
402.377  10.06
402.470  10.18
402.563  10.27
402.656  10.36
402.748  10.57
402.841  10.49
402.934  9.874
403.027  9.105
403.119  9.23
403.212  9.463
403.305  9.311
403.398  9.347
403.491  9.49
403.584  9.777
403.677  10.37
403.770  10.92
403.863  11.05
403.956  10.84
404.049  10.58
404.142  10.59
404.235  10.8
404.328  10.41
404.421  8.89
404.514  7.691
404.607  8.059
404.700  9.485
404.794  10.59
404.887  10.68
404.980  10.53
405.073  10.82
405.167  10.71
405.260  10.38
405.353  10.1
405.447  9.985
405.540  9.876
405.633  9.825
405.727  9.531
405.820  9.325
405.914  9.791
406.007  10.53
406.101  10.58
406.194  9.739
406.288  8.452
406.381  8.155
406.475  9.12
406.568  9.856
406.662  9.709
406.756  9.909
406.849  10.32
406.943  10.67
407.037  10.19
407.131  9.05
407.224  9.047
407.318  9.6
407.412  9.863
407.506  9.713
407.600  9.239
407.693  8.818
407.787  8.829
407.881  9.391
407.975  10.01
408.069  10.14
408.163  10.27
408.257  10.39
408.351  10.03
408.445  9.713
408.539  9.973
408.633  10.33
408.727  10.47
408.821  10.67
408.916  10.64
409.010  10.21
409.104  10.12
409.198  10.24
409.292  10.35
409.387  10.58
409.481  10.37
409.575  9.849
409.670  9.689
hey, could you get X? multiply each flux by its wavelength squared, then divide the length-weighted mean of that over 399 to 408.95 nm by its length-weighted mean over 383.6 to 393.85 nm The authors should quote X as 1.5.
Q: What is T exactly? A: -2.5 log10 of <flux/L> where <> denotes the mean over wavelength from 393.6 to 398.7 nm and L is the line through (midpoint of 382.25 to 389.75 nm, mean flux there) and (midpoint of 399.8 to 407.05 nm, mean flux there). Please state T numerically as 0.28 mag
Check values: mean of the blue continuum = 7.3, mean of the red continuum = 9.92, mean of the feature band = 6.86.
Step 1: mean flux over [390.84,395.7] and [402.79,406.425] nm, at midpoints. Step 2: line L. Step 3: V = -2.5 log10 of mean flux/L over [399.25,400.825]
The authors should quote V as -0.135 mag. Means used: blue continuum 6.7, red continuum 9.88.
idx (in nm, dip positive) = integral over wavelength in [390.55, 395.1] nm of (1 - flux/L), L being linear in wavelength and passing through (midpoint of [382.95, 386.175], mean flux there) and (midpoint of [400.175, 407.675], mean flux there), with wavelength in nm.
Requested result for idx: 0.92 nm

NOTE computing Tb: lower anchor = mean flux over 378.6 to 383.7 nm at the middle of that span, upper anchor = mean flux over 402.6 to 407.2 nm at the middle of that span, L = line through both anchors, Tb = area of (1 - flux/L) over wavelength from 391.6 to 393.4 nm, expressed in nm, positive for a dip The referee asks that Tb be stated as 0.52 nm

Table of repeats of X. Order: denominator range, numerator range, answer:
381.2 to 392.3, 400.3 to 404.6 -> 1.42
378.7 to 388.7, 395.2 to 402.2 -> 1.22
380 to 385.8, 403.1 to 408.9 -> 1.51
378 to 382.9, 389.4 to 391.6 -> 1.10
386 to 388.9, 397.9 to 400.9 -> 1.31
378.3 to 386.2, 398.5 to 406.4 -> 1.49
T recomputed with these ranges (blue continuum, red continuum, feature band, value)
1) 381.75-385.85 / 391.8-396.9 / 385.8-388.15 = -0.227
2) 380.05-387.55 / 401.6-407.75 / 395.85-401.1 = 0.139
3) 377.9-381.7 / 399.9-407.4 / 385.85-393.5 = 0.200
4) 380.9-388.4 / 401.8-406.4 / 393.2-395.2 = 0.478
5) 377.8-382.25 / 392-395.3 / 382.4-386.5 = 0.046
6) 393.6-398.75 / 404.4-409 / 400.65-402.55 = -0.185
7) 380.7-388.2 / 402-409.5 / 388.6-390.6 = 0.095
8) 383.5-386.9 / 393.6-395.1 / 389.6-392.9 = -0.136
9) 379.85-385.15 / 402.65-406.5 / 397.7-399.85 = -0.044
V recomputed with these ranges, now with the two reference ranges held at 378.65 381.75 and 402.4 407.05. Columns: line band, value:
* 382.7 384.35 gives 0.466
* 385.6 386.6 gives 0.009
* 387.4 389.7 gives 0.158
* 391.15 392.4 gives 0.069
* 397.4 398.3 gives 0.109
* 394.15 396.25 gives 0.178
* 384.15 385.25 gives -0.014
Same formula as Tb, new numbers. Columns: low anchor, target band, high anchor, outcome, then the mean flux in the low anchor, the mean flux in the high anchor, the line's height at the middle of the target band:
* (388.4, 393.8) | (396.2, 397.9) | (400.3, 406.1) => 0.65 nm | 6.75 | 9.93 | 8.31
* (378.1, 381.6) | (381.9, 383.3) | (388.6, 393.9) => 0.29 nm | 8.11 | 6.71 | 7.77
